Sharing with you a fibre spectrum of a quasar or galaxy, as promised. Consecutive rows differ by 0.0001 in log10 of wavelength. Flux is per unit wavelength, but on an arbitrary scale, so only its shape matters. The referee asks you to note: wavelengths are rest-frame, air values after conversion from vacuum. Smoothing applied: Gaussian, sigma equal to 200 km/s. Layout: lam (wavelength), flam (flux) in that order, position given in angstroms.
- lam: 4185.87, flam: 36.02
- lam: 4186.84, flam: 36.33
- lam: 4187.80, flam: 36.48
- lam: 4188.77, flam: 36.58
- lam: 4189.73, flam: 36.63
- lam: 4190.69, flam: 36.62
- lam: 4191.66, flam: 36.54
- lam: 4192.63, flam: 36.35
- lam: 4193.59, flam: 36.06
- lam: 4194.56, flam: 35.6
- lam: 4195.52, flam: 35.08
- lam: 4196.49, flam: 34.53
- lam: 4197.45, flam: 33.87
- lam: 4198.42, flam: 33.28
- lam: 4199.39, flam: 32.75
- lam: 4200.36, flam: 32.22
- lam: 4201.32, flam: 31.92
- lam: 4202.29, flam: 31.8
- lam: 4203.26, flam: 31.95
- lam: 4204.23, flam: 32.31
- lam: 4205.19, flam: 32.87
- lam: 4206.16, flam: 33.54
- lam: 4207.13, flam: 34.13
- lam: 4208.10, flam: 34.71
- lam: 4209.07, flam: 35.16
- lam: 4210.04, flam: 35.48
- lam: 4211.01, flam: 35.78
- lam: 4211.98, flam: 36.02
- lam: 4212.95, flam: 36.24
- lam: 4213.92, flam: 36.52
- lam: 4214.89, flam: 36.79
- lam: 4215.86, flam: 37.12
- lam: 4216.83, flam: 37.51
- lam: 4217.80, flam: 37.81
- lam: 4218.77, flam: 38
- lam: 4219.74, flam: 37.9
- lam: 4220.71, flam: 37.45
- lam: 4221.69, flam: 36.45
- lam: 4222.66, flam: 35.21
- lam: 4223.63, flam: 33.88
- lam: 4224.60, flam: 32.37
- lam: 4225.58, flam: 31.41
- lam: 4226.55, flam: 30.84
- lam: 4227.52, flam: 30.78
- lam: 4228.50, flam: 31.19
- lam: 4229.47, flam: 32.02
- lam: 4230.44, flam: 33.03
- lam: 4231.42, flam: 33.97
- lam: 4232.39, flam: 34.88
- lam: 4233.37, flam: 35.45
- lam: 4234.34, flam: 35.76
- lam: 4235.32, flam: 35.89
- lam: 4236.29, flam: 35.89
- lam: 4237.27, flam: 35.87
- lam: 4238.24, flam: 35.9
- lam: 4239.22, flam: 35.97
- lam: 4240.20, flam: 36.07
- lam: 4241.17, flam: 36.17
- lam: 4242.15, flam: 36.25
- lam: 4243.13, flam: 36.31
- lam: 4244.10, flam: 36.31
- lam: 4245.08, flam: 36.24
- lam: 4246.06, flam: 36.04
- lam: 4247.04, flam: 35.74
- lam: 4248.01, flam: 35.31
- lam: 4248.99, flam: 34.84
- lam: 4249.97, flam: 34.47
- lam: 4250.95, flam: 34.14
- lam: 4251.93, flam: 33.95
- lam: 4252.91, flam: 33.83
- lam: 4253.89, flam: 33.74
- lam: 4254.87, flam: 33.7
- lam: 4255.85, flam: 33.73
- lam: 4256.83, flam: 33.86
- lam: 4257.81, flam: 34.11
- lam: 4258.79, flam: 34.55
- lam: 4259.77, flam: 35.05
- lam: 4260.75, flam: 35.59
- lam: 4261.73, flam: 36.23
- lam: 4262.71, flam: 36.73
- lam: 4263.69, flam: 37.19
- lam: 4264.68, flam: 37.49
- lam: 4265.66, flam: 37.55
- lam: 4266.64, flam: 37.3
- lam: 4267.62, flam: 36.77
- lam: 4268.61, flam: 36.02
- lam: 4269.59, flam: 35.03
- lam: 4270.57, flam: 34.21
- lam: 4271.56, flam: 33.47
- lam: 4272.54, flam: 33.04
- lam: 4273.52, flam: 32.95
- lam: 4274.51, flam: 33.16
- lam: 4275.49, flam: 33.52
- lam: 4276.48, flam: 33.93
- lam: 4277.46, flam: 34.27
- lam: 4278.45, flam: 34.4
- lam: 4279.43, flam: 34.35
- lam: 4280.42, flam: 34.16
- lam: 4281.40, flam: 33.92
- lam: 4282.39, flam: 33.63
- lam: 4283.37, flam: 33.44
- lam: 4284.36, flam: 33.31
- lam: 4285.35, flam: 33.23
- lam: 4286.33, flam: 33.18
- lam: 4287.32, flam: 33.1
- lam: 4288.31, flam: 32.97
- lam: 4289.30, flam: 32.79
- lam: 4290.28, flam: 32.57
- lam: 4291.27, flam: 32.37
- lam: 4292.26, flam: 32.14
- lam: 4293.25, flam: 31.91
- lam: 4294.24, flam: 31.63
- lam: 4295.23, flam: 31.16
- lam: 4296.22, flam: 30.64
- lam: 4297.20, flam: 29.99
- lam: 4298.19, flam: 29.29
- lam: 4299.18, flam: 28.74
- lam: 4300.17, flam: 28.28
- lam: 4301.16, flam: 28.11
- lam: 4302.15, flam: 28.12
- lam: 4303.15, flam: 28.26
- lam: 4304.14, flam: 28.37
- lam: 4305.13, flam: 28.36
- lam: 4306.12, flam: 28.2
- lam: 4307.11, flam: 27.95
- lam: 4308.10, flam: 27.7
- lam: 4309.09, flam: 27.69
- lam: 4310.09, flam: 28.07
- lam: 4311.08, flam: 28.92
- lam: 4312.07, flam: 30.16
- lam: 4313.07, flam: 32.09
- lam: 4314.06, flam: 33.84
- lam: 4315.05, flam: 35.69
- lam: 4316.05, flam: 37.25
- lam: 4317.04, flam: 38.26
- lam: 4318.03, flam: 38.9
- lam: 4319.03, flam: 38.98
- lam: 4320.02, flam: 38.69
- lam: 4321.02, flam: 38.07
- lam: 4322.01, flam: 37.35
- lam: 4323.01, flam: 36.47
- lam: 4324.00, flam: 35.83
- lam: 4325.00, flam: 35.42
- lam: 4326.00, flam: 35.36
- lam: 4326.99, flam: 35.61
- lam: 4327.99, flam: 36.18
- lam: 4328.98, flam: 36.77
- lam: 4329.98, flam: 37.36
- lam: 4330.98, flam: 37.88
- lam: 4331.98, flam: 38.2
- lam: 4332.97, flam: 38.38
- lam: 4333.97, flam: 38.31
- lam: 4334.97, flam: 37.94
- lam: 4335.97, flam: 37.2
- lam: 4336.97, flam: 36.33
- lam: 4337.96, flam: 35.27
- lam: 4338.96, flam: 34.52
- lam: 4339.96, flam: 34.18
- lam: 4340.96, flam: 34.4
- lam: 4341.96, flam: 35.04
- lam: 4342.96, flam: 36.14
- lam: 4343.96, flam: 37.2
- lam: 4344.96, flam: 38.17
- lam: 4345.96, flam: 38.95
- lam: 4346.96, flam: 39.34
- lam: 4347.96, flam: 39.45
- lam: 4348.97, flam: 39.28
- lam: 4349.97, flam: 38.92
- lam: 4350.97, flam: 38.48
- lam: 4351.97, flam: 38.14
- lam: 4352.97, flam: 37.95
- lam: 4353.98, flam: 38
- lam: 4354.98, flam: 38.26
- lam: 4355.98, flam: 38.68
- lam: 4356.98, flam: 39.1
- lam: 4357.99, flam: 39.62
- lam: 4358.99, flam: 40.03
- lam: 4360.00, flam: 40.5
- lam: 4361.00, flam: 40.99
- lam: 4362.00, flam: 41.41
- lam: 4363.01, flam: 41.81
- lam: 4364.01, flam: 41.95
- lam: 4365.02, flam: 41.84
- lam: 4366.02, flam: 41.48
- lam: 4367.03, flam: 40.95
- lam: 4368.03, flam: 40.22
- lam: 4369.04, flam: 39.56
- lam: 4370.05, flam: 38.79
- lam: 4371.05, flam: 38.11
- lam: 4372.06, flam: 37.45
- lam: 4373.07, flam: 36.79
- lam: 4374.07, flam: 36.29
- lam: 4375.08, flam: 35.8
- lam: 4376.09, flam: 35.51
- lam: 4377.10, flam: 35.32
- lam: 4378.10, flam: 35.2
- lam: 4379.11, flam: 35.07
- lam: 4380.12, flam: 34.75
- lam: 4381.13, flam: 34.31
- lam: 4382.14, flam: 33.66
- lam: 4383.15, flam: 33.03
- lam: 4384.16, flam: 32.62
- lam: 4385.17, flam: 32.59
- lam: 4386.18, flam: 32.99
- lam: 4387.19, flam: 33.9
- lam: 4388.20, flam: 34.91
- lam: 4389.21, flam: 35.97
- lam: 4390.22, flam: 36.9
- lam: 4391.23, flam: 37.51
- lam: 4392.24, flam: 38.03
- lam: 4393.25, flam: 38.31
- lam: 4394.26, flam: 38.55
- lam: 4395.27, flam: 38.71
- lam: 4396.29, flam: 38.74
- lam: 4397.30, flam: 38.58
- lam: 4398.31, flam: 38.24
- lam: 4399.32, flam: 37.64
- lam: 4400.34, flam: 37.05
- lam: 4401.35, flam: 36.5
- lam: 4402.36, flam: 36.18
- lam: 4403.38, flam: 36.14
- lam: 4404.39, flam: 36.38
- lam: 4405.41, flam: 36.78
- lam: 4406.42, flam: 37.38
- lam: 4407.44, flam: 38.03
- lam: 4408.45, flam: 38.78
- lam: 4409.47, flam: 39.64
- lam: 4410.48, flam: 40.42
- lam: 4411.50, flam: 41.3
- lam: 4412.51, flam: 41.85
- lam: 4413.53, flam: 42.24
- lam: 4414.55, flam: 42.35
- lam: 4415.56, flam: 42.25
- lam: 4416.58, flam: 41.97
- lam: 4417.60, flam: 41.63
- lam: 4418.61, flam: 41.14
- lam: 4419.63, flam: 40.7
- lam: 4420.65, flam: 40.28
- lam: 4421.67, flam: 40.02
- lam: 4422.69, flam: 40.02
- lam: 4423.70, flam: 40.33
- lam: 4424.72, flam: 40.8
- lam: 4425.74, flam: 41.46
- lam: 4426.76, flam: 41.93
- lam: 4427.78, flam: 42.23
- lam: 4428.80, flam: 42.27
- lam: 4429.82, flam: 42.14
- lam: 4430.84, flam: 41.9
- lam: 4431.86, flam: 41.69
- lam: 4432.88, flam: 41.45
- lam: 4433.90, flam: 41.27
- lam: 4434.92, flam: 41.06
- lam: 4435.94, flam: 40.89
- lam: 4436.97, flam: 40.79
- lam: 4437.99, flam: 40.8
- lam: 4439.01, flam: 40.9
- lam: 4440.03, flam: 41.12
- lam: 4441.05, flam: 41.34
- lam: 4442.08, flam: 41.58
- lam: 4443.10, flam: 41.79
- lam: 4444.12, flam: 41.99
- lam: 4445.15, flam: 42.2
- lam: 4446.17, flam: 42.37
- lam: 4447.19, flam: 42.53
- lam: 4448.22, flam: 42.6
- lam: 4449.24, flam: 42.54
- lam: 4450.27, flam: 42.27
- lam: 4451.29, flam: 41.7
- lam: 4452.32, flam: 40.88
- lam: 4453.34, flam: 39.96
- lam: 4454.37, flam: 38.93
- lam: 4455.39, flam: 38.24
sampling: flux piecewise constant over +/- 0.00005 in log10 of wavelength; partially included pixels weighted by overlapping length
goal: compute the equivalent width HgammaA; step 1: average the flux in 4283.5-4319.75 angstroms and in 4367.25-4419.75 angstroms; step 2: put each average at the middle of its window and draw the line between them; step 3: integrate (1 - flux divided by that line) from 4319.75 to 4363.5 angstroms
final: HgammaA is -4.6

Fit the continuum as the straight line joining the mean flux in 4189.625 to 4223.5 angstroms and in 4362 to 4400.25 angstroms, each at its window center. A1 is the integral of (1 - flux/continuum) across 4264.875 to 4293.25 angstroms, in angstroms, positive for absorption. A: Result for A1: 1.6 angstroms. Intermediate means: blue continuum 35.2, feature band 34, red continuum 37.1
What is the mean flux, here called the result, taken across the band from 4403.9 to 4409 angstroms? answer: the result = 37.4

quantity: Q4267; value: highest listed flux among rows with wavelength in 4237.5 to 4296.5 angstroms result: 37.55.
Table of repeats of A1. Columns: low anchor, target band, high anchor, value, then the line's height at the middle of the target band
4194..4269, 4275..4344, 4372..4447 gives 5.8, 36.6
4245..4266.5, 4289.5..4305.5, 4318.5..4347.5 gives 2.7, 36.1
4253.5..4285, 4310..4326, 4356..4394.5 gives 0.2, 35.9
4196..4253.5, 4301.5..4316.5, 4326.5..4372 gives 2.9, 37.2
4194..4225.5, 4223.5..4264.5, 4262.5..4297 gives -0.4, 34.4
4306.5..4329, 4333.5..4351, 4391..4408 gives -0.9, 35.3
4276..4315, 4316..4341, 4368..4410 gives -2.9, 33.1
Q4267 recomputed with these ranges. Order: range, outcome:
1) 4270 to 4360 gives 40.5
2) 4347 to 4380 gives 41.95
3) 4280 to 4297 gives 34.16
